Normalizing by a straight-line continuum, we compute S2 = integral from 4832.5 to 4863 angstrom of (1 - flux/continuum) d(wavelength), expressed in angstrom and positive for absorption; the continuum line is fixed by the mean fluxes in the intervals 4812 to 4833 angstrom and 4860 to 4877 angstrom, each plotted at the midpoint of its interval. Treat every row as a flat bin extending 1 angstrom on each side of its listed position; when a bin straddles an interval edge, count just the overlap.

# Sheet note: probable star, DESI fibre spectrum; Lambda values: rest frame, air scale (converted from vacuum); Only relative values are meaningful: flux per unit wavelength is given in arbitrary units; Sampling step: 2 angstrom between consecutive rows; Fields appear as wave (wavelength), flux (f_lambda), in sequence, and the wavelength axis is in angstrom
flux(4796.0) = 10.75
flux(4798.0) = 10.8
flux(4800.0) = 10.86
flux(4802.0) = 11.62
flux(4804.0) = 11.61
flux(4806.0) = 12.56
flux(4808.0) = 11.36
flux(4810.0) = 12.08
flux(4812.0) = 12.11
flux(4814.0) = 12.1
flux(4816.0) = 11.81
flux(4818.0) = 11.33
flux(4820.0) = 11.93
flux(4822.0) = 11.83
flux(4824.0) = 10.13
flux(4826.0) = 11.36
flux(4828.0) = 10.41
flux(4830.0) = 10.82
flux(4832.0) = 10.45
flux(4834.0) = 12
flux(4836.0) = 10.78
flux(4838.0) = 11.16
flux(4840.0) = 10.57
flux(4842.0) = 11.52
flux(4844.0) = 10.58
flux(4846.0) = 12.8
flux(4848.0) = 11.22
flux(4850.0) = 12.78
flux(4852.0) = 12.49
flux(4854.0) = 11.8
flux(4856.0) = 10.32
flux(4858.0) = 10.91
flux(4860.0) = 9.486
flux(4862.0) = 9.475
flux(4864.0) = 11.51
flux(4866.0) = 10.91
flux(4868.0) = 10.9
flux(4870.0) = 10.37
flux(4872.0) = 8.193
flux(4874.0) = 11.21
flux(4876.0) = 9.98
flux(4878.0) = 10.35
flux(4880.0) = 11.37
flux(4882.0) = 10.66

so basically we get -1.3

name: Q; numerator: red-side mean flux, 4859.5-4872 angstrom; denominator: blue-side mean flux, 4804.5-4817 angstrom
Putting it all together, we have 0.86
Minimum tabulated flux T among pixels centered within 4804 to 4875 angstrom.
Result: 8.193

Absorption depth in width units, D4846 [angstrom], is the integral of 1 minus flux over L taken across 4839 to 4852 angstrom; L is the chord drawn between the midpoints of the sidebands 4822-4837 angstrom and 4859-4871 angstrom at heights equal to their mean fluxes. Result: -1.2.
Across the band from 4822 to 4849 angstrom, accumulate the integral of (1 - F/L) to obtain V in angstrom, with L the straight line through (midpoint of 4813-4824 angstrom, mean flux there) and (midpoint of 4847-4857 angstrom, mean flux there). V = 1.4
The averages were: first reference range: 11.6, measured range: 11.1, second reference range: 11.7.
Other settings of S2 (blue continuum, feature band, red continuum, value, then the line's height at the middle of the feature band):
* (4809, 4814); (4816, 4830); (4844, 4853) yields 1.06 angstrom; 12.1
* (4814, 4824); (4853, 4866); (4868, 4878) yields -0.19 angstrom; 10.5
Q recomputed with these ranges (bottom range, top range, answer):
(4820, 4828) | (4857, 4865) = 0.93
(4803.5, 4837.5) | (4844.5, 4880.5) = 0.95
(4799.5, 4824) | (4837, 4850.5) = 0.98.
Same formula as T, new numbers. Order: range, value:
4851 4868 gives 9.475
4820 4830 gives 10.13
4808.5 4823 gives 11.33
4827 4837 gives 10.41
